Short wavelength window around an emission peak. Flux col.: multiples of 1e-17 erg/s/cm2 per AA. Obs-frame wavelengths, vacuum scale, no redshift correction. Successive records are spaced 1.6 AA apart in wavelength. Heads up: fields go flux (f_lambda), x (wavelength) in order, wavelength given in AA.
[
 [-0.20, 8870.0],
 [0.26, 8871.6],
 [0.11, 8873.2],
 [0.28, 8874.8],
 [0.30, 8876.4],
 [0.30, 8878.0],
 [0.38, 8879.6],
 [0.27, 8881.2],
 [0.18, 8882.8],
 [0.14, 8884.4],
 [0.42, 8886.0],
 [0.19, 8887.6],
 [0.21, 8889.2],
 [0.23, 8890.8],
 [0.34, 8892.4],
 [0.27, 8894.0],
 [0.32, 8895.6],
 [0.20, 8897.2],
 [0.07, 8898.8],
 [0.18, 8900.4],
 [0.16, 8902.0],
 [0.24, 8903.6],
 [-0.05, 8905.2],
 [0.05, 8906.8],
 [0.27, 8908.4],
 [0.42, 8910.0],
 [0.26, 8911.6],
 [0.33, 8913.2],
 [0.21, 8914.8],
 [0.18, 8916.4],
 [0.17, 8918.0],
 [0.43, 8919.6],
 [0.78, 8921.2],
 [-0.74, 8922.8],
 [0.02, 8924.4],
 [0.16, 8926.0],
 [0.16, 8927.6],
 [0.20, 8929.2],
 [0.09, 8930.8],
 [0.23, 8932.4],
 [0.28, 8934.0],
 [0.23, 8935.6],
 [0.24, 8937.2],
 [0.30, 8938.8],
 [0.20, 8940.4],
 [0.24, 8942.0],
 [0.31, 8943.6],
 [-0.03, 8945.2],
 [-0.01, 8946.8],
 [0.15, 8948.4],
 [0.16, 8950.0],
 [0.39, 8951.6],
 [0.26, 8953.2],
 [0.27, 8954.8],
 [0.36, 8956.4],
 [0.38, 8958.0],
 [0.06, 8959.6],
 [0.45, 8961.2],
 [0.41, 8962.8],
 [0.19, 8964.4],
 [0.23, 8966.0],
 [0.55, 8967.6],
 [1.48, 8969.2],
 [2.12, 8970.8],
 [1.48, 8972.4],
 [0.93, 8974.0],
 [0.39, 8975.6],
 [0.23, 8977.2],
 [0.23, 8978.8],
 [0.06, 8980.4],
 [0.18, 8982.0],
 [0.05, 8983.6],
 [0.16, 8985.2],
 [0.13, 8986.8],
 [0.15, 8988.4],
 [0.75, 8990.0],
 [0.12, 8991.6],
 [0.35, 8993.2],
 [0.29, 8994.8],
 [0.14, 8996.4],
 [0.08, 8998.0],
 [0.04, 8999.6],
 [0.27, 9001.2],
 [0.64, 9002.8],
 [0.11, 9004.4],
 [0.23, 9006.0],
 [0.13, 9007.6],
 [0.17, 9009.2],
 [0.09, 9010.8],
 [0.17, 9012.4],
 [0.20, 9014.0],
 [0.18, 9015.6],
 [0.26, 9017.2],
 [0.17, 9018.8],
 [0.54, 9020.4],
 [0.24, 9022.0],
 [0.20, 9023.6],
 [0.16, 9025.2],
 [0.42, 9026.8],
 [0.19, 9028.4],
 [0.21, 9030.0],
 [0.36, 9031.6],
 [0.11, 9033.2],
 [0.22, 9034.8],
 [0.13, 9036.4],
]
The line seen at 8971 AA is H-beta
